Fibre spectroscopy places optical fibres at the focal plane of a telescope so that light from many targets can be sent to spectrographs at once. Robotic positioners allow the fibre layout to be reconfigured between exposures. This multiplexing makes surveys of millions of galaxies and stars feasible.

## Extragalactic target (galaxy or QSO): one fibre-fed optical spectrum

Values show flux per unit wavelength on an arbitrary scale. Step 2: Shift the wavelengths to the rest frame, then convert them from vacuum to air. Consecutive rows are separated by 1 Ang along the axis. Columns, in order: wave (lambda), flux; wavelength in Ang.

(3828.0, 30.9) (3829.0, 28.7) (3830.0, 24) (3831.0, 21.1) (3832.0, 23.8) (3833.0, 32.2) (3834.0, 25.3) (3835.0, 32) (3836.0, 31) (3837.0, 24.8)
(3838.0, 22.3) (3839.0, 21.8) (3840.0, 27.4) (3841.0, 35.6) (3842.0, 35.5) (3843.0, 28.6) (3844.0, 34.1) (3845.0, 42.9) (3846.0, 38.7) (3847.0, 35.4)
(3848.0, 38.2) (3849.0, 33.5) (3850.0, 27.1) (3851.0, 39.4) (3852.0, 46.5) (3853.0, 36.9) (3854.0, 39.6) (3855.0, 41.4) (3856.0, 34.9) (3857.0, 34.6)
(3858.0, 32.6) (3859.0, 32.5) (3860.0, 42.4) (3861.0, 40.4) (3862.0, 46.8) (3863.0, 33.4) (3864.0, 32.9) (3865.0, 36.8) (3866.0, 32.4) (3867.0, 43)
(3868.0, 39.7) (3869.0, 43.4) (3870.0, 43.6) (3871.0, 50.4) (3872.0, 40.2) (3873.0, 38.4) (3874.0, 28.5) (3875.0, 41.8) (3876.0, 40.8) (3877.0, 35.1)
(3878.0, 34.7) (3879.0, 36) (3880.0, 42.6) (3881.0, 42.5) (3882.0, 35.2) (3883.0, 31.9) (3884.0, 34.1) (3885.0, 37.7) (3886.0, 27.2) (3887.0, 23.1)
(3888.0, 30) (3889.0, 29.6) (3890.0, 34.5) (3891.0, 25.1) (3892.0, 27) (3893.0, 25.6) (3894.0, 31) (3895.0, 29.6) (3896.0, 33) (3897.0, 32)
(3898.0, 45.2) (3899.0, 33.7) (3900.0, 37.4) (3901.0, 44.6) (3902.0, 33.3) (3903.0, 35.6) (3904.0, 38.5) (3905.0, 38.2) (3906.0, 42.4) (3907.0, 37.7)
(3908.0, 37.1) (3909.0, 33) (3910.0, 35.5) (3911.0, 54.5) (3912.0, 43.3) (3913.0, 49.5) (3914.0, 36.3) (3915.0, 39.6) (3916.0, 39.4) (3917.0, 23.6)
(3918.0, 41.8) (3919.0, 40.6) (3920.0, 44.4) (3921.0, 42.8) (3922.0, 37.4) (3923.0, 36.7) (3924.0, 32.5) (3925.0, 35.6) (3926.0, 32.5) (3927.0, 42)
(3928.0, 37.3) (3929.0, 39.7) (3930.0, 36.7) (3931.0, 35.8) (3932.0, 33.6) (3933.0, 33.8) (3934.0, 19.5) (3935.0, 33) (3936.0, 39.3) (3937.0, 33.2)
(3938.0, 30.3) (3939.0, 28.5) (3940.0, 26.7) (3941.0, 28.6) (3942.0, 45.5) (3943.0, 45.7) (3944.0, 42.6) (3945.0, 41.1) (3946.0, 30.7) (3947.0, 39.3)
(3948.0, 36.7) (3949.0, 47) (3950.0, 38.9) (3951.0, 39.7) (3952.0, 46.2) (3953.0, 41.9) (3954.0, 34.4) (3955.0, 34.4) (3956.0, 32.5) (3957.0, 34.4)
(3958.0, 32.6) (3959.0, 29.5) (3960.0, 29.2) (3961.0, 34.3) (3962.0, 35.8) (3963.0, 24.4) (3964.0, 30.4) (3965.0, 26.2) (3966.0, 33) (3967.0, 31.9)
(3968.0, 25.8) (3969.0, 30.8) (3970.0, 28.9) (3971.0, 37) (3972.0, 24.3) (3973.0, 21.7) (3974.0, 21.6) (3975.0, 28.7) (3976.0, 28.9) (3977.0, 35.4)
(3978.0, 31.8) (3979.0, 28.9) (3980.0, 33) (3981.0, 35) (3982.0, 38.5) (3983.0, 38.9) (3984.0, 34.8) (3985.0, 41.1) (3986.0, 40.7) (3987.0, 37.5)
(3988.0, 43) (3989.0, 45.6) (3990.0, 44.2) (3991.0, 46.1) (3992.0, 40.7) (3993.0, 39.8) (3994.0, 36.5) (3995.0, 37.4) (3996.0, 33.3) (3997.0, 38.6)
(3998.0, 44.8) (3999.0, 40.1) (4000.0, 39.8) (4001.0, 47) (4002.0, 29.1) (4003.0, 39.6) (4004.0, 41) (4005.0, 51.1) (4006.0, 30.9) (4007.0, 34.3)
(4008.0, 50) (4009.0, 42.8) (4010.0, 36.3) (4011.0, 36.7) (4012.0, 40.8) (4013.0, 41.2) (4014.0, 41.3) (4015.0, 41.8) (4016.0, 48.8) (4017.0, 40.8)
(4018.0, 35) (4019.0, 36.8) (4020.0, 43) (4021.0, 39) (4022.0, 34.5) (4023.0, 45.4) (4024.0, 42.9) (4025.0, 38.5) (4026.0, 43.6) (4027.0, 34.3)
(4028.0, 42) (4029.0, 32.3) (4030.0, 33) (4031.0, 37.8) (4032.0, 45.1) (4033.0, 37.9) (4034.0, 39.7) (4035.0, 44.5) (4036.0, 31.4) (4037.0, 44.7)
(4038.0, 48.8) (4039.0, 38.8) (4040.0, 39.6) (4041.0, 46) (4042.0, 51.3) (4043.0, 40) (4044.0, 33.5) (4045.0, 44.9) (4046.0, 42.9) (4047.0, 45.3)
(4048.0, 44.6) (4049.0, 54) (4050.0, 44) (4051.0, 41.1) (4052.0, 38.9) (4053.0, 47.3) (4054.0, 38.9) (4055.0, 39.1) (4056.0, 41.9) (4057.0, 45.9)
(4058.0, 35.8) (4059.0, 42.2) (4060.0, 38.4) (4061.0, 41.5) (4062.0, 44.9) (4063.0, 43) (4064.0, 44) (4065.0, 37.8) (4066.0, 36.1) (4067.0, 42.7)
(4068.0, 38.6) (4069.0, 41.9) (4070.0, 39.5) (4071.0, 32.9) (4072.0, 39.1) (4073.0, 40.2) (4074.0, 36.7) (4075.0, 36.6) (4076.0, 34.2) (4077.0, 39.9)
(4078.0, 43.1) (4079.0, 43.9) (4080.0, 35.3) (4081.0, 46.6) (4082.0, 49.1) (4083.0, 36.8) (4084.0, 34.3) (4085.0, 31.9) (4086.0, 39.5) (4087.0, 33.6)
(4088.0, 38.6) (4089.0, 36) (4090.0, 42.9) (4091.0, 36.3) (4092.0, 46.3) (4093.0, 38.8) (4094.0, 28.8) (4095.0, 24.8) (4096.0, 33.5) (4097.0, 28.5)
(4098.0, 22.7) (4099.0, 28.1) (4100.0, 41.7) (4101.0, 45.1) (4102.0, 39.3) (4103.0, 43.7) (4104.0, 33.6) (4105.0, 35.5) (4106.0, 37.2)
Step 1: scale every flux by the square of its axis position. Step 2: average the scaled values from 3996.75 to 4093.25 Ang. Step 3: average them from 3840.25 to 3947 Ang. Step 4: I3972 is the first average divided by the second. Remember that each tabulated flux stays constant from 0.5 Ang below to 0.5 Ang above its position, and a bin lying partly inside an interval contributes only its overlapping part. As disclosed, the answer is 1.20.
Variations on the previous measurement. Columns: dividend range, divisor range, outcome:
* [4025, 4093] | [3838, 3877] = 1.21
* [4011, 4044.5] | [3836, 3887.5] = 1.22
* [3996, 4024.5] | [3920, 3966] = 1.18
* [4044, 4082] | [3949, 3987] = 1.30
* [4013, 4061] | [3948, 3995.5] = 1.22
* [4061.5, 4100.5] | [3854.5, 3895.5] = 1.17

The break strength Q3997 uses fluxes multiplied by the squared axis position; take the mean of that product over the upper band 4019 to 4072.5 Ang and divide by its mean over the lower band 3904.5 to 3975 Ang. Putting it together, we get 1.22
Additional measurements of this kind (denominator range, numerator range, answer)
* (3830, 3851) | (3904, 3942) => 1.25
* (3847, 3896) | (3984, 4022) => 1.20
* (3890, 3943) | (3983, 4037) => 1.16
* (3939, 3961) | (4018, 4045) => 1.14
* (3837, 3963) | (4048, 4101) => 1.18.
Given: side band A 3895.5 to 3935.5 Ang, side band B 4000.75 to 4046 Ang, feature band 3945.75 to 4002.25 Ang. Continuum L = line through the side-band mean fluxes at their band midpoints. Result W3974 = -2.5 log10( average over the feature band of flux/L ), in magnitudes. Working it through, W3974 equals 0.11 mag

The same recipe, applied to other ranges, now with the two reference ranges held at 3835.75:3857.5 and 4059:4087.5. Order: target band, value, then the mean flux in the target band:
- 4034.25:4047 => -0.10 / 42.3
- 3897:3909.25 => -0.07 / 37.9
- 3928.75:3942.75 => 0.09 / 33.3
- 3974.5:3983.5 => 0.12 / 33.2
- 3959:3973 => 0.23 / 29.8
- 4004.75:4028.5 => -0.06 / 40.4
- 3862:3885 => -0.10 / 38.2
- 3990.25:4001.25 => -0.08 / 40.3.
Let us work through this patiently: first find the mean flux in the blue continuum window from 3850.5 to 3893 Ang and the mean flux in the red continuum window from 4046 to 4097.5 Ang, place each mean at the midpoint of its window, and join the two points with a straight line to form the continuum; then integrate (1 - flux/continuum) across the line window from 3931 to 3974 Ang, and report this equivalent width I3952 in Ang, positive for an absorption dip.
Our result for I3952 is 4.79 Ang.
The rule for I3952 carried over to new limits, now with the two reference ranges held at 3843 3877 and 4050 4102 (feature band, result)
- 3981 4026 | -2.09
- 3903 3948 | 1.28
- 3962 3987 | 4.45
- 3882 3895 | 2.80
